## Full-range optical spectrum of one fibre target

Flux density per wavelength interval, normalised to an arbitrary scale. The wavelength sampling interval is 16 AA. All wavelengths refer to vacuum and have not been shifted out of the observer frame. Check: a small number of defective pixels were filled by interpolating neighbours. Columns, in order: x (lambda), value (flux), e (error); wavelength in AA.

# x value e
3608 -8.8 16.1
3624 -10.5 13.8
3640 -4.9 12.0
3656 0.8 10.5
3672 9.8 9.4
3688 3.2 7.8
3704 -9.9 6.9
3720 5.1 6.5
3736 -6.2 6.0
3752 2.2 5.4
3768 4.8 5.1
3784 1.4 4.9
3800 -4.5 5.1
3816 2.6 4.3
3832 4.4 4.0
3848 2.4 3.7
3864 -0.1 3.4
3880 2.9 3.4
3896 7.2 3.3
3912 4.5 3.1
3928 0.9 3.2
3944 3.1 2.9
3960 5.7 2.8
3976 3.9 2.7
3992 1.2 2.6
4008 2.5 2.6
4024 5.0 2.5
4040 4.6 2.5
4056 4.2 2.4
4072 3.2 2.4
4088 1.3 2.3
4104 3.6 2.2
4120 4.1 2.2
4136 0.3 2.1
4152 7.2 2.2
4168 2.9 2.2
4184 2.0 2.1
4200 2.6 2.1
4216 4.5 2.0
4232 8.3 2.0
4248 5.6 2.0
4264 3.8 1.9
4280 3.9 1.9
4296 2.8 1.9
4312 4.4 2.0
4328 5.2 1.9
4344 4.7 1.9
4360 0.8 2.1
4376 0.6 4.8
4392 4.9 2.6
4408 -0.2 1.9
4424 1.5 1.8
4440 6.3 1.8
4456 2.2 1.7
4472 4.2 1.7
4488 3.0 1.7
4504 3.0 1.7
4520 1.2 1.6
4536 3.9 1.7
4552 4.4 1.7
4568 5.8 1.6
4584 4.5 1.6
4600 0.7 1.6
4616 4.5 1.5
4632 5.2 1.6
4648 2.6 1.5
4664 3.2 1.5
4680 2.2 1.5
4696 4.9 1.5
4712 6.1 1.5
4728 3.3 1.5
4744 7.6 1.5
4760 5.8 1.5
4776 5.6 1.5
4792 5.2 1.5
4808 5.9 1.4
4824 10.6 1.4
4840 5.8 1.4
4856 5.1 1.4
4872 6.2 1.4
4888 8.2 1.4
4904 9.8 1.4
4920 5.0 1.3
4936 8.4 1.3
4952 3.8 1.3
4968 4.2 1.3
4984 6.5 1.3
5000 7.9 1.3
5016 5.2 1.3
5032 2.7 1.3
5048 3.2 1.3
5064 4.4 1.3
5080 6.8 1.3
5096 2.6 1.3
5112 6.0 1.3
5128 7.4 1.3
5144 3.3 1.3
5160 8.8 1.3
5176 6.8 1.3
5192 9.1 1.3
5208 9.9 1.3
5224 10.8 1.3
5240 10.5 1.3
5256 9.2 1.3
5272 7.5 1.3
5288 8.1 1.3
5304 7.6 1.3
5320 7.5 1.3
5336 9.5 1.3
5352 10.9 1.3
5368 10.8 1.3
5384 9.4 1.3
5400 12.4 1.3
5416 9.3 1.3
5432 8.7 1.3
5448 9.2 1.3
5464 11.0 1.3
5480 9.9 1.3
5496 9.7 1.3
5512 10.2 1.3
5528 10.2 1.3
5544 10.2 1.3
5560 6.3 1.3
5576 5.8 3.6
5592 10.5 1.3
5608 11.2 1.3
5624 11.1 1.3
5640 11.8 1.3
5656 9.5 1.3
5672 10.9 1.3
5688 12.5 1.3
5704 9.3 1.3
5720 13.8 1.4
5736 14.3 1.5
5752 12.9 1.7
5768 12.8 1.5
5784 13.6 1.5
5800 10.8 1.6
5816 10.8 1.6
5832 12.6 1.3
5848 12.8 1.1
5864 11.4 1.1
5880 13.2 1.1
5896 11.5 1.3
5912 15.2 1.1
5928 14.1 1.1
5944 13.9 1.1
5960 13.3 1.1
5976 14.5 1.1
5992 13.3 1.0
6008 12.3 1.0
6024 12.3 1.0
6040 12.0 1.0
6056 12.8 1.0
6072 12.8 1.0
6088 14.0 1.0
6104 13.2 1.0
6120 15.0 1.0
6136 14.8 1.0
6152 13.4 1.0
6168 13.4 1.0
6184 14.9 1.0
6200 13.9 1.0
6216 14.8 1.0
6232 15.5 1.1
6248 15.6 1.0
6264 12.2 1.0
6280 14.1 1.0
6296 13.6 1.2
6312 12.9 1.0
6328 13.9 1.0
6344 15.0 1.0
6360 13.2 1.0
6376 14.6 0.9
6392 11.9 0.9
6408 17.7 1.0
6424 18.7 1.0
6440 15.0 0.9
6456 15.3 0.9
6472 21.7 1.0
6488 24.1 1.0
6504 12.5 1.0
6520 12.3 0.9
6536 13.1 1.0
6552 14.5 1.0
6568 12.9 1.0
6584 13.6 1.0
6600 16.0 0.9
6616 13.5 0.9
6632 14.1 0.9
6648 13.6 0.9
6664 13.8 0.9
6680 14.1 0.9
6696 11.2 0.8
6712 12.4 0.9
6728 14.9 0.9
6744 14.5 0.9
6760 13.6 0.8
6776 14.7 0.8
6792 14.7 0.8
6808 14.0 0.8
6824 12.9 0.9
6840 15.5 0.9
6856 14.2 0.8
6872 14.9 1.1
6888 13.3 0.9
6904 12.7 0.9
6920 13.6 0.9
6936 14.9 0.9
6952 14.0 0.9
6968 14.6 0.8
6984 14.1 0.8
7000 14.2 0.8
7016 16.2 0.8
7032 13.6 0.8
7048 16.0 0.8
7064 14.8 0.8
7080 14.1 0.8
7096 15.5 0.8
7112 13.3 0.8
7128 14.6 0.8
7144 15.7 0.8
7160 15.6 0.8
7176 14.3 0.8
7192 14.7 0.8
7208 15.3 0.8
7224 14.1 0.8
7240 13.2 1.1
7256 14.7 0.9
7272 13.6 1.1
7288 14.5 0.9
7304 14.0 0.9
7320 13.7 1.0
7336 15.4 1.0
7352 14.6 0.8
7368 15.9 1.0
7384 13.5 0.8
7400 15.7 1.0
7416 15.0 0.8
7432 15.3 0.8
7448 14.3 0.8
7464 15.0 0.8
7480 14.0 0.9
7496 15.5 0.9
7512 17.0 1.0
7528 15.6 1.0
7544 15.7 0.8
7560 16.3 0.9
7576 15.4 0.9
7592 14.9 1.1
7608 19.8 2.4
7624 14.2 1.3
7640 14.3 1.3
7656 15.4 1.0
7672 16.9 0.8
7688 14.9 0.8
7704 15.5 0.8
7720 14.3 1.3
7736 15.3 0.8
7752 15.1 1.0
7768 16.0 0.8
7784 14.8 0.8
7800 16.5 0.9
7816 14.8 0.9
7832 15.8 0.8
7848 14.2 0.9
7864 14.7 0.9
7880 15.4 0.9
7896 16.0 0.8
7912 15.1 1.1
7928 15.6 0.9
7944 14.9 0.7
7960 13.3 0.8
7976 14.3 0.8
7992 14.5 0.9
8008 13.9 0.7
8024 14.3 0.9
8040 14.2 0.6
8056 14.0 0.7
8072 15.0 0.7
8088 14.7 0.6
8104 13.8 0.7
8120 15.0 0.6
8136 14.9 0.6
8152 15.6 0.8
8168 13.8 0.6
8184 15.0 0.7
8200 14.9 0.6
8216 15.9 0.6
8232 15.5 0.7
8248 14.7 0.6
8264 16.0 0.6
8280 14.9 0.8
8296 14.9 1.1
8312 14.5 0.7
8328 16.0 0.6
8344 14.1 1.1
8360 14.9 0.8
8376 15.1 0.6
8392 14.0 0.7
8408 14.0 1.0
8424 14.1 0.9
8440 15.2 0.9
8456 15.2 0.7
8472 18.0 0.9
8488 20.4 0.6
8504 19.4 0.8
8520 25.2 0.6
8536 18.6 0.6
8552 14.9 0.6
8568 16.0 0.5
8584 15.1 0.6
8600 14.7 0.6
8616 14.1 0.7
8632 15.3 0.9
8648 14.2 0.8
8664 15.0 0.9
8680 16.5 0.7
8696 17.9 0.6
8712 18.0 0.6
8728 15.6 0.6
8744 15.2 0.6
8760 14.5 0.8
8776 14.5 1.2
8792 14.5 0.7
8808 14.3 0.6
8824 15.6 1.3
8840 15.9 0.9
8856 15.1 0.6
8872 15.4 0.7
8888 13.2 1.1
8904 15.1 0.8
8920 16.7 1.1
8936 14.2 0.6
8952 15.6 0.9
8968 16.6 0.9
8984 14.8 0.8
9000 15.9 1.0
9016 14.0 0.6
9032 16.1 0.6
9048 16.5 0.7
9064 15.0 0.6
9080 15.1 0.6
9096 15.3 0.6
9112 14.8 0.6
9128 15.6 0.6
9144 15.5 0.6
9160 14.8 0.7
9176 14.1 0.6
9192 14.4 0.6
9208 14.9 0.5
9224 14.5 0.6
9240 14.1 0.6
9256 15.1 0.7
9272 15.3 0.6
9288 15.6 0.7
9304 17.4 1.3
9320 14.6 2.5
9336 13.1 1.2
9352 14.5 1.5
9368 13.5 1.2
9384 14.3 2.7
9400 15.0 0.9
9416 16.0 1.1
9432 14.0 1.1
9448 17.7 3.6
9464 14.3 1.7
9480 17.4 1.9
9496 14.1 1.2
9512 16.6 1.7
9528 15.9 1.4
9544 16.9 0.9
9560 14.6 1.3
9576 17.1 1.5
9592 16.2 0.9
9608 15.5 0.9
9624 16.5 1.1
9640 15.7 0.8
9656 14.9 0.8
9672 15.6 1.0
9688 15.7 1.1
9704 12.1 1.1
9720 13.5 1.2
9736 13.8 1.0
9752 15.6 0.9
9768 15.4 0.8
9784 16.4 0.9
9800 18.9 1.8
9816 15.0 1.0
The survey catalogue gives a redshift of 0.294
